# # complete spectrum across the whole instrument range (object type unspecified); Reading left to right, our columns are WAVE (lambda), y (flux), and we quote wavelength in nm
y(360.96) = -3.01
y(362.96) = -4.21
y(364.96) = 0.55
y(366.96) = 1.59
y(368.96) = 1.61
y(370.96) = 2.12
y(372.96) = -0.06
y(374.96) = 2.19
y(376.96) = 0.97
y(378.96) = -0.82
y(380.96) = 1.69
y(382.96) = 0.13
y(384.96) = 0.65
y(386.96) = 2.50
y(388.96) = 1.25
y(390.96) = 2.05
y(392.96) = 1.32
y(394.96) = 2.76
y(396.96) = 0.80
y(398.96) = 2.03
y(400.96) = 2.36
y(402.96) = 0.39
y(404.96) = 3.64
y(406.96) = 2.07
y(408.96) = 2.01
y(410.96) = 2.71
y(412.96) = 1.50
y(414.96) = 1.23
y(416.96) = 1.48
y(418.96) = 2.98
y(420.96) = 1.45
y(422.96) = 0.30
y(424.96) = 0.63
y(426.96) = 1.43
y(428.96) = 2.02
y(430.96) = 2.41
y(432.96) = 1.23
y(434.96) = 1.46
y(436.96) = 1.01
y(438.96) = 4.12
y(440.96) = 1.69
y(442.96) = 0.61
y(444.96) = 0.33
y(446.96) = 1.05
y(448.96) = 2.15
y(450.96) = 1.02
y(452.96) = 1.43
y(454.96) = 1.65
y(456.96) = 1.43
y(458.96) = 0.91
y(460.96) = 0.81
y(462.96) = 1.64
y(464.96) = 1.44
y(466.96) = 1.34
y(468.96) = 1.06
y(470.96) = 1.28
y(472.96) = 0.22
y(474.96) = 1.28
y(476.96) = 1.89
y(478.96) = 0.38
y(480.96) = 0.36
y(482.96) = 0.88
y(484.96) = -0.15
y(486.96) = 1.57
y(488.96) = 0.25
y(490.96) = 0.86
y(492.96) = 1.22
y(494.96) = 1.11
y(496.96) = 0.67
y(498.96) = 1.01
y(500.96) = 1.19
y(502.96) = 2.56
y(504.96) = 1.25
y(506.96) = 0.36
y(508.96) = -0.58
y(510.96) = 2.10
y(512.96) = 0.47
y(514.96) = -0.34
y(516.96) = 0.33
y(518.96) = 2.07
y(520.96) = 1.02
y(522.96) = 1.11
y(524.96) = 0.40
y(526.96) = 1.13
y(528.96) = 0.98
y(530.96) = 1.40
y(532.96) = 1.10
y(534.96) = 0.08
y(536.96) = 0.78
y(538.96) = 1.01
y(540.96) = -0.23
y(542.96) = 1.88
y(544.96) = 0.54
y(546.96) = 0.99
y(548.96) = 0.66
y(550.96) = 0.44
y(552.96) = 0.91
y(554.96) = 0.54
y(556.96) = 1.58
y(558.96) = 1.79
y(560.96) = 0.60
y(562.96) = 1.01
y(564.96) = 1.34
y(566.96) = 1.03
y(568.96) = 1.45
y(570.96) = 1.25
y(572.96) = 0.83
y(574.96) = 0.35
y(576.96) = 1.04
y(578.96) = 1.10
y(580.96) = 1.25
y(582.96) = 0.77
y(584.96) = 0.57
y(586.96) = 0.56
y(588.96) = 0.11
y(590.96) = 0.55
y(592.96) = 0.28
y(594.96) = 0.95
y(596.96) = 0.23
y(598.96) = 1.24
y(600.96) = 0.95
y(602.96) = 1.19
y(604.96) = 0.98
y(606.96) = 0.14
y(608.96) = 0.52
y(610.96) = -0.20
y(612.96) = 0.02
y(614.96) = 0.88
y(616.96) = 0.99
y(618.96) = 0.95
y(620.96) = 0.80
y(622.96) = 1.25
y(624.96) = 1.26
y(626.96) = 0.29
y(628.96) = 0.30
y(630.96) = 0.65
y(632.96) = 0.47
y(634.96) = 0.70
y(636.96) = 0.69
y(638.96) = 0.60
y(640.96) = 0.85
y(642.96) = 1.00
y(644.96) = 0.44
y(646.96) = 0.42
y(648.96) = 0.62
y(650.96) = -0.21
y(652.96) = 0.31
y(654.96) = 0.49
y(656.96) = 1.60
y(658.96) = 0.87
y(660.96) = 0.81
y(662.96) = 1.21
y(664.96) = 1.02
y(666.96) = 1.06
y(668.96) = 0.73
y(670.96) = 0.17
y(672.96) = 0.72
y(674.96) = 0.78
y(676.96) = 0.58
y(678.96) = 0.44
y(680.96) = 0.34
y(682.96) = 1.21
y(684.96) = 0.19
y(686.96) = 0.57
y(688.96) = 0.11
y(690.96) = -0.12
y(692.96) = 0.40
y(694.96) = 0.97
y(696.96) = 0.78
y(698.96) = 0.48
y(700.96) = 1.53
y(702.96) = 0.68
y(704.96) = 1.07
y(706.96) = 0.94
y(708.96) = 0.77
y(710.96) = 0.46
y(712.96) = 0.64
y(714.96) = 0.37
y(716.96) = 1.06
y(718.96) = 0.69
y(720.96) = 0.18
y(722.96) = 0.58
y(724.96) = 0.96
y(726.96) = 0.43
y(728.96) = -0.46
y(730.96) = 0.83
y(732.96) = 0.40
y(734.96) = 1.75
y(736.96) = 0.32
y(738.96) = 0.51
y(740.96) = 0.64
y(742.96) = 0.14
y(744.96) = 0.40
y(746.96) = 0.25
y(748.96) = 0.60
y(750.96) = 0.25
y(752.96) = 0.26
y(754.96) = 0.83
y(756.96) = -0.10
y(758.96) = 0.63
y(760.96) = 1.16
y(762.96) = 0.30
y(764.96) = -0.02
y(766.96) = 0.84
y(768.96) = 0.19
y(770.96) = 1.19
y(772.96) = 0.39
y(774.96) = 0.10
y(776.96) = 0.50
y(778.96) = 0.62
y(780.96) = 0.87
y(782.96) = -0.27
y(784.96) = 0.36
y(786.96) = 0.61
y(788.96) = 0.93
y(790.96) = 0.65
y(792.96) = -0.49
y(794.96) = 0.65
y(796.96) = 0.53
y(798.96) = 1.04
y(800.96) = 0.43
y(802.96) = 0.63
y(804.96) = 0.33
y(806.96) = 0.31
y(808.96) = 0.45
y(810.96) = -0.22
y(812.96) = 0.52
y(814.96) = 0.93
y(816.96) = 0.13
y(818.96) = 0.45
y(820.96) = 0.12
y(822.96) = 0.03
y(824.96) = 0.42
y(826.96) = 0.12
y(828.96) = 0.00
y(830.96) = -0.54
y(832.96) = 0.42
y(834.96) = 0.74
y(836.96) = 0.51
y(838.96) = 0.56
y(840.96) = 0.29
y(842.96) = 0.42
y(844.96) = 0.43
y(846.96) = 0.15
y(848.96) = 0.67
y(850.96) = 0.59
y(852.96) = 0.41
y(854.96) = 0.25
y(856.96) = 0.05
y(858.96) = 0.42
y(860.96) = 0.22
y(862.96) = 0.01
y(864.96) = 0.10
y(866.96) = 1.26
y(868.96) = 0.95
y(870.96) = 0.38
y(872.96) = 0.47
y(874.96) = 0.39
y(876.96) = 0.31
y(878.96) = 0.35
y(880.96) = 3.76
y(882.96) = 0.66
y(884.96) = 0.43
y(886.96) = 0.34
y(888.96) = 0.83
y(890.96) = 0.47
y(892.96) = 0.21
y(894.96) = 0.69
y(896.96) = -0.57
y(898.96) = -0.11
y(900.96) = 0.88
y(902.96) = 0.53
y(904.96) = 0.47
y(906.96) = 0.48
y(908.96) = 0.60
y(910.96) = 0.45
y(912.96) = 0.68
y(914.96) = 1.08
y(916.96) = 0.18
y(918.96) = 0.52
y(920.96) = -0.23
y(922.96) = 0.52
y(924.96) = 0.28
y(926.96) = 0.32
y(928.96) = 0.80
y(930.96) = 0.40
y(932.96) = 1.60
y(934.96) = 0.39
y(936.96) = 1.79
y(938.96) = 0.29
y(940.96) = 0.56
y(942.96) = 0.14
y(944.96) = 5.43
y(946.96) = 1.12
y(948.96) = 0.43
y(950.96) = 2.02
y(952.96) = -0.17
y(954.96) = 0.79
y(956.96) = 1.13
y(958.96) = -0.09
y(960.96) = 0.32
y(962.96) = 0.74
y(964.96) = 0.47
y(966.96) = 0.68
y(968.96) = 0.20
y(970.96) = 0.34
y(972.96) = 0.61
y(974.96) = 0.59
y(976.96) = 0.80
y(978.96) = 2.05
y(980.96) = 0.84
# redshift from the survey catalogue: 1.362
